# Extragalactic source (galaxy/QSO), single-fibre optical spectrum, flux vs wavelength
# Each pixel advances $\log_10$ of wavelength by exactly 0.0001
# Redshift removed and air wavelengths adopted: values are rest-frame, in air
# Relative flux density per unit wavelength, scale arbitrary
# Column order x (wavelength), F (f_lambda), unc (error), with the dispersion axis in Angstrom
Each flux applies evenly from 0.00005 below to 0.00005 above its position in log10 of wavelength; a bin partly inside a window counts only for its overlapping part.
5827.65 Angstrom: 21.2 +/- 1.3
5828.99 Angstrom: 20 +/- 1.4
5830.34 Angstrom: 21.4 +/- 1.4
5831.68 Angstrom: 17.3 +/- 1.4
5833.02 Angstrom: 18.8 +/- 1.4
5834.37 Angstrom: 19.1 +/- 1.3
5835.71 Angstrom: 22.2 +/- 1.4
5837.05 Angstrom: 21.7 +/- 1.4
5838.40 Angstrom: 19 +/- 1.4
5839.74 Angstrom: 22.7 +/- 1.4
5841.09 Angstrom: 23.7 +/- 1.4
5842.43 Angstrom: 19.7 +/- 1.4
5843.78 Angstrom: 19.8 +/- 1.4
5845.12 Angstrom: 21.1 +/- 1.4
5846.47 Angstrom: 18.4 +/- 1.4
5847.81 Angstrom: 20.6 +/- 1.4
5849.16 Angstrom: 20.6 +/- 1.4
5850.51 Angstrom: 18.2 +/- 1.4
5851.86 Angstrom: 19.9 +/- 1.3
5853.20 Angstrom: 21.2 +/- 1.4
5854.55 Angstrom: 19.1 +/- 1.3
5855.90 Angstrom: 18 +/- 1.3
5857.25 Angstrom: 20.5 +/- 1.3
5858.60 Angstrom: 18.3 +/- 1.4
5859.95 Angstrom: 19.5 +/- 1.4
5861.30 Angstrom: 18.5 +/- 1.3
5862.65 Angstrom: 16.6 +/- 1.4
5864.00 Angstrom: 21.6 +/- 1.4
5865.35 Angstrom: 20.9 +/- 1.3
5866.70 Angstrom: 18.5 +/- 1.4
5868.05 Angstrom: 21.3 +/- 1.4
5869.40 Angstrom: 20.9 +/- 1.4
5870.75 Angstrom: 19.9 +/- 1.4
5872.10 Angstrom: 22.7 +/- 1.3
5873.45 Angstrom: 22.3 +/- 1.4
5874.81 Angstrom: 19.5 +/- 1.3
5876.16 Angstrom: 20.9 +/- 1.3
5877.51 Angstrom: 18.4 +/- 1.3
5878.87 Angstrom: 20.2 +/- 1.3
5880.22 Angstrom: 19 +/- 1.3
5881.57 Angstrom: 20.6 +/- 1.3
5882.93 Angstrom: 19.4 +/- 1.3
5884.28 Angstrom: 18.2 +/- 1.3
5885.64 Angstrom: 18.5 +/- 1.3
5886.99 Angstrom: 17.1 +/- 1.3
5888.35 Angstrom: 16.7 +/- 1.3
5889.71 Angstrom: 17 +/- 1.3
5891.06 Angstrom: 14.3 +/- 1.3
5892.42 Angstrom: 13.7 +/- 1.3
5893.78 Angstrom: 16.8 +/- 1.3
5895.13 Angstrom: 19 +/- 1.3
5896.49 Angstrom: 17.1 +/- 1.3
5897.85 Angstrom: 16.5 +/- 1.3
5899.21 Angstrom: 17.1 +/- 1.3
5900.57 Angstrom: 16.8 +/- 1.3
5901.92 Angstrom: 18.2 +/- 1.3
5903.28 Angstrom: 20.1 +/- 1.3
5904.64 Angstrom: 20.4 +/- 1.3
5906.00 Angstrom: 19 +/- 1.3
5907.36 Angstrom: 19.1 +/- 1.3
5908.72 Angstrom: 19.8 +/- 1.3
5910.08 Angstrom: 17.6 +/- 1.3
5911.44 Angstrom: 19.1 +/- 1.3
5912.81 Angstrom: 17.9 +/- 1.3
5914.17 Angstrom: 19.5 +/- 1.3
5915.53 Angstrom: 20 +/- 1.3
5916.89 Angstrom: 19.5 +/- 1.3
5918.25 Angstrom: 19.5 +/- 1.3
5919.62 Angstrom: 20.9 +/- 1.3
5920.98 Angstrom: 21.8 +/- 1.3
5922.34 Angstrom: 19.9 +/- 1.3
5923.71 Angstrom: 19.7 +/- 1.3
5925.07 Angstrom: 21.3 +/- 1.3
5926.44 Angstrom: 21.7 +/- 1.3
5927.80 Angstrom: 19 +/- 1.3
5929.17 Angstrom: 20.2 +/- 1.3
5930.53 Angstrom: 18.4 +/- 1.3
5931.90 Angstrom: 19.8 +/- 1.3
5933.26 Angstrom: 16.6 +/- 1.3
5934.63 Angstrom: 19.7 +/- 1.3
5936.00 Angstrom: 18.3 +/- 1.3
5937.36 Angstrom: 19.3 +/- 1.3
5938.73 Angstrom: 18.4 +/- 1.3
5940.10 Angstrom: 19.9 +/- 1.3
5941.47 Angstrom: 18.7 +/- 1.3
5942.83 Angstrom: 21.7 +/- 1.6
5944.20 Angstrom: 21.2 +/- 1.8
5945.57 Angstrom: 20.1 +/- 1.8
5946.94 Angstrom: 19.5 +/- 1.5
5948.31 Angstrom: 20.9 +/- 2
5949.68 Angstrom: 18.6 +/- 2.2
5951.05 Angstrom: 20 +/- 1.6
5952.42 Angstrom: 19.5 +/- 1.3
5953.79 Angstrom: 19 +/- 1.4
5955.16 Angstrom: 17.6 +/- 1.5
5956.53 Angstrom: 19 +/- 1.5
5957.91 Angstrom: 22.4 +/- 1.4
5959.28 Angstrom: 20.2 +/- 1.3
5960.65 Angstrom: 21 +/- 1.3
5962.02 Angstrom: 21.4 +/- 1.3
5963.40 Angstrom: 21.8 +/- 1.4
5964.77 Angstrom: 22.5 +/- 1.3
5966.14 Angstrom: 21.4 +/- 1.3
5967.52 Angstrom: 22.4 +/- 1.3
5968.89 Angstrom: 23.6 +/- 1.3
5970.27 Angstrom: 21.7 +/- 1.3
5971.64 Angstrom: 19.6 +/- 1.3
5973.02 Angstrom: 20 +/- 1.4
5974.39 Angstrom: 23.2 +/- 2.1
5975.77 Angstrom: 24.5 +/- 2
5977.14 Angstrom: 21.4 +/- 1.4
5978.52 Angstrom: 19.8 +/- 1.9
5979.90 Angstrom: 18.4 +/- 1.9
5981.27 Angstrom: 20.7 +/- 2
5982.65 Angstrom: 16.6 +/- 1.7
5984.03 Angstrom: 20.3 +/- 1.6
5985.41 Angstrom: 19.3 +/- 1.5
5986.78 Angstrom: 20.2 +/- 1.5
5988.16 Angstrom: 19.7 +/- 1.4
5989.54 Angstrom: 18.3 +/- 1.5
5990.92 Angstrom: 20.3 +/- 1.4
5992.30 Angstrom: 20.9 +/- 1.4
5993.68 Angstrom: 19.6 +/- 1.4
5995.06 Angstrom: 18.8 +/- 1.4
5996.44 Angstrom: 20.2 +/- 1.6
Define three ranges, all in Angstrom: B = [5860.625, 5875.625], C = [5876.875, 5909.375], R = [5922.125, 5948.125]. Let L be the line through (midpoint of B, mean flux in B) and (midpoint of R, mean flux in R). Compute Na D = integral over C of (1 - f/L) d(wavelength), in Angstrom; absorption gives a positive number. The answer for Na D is 3.2 Angstrom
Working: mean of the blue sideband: 20.3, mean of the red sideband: 19.7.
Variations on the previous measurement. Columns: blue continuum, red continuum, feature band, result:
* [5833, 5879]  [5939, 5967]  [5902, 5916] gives 0.7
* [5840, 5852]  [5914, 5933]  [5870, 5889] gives 0.6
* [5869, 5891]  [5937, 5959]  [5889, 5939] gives 2.0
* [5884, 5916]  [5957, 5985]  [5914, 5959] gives -0.5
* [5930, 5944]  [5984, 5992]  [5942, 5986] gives -2.6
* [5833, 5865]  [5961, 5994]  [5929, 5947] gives 1.0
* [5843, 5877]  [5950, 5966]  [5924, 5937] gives 0.5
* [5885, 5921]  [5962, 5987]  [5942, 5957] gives 0.2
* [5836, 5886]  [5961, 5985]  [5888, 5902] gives 2.6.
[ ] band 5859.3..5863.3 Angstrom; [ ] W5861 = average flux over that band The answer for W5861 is 18.2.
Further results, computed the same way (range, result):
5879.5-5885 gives 19.3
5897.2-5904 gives 17.8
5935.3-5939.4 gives 18.7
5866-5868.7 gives 19.9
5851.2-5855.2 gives 20.1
